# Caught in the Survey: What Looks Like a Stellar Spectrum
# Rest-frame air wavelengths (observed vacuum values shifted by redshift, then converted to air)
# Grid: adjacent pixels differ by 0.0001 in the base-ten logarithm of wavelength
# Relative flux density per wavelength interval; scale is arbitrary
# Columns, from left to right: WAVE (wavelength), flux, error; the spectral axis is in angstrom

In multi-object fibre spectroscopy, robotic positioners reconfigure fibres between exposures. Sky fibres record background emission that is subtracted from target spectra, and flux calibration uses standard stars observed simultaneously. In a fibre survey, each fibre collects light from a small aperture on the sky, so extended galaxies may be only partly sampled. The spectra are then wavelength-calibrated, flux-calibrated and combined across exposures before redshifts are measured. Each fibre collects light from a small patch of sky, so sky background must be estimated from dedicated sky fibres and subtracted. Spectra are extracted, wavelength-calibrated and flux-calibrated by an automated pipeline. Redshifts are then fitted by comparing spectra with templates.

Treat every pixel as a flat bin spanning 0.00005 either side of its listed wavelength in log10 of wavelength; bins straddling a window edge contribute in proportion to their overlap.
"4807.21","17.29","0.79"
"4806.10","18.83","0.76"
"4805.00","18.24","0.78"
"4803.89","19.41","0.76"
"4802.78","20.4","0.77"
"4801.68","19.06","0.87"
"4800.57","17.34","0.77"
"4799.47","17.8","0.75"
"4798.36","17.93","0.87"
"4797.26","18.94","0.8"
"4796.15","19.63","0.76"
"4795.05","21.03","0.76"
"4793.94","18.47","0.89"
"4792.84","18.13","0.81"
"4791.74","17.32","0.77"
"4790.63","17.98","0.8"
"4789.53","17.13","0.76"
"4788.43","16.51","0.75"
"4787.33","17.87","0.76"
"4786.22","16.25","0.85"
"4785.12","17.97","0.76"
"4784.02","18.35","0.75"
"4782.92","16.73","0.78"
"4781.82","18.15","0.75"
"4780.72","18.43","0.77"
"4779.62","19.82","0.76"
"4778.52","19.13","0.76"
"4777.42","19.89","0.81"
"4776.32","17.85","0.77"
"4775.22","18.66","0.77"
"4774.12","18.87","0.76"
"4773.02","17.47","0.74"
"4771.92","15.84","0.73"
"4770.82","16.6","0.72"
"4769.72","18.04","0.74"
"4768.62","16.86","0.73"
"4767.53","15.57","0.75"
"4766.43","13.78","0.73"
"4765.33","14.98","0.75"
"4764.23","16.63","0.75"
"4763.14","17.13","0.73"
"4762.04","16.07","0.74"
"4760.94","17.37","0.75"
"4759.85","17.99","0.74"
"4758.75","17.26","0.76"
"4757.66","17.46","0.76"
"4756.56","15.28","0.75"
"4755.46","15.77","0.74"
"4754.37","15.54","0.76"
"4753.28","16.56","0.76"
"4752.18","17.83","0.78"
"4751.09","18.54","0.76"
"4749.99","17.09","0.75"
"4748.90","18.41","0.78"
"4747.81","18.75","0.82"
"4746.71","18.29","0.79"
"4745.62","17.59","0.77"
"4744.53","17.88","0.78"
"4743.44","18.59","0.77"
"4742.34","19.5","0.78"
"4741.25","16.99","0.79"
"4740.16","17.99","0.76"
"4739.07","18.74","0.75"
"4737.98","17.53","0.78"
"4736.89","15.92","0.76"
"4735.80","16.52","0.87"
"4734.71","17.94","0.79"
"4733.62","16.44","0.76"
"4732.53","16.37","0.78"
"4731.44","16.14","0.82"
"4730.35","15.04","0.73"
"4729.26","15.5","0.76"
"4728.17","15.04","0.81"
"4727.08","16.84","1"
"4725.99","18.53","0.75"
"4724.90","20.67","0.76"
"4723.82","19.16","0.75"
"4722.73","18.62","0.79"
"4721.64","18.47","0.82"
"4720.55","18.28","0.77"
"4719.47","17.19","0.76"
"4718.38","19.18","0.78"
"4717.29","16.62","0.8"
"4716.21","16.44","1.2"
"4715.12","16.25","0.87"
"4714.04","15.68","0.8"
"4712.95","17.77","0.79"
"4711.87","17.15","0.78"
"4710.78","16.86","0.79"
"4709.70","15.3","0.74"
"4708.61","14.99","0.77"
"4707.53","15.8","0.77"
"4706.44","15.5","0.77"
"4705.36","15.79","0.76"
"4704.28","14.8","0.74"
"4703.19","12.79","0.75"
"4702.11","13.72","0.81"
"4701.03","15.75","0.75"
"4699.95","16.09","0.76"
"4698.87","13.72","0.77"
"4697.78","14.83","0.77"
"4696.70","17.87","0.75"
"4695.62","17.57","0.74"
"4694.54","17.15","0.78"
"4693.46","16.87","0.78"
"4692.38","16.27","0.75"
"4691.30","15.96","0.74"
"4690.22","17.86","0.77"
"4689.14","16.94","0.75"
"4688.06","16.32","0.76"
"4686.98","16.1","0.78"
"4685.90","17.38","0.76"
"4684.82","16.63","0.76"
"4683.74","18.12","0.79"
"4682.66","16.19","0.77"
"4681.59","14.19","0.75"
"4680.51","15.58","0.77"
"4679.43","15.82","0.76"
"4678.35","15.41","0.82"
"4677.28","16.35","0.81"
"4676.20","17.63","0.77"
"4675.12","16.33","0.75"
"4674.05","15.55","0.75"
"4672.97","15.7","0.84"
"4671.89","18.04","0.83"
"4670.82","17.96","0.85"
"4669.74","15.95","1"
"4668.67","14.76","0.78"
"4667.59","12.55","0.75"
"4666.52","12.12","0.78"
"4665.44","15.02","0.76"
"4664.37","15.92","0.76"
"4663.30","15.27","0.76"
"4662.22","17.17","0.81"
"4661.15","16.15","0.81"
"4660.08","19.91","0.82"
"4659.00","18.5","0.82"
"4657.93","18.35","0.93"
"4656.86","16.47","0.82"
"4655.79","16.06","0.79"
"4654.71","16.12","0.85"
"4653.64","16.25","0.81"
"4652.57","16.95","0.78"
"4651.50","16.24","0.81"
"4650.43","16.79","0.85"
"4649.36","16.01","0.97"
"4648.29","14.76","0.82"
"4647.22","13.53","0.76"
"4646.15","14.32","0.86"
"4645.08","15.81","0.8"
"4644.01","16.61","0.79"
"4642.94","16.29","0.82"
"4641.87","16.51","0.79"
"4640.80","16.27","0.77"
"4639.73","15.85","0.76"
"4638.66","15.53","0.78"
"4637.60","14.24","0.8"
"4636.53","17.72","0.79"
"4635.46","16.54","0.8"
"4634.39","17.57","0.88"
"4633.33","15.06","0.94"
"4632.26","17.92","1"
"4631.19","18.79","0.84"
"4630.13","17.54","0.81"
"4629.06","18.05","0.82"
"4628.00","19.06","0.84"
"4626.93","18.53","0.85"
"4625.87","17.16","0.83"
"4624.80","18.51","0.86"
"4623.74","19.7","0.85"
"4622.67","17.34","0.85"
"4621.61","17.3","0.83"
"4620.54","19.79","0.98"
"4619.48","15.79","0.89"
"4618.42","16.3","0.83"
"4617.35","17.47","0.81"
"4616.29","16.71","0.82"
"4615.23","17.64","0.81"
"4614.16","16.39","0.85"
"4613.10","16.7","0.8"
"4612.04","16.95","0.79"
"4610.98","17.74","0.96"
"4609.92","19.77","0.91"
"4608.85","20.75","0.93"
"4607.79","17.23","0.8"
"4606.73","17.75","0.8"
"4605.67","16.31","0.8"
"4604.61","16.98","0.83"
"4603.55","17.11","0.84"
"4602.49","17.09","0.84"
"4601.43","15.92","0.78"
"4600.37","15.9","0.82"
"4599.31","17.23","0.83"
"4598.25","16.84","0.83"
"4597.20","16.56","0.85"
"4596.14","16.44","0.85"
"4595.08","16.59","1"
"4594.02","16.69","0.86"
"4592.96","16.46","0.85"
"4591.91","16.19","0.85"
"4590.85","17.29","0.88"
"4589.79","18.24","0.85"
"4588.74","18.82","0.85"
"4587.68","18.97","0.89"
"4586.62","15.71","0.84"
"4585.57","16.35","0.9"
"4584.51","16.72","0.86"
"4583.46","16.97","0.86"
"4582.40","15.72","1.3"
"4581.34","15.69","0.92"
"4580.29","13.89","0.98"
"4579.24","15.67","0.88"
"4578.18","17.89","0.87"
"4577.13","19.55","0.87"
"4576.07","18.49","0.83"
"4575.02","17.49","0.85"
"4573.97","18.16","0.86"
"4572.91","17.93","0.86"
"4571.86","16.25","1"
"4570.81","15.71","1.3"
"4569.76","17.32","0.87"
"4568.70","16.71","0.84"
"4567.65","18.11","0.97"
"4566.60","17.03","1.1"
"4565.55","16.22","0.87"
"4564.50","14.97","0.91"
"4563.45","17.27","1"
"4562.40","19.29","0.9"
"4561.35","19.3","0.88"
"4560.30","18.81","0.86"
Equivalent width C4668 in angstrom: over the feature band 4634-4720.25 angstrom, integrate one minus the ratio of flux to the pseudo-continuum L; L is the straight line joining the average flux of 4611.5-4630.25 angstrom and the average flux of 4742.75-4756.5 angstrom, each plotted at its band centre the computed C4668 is 6.9 angstrom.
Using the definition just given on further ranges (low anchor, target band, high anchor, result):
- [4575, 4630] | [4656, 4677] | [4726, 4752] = 1.2 angstrom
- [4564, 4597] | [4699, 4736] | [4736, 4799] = 1.9 angstrom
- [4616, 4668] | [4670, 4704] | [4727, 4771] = 1.1 angstrom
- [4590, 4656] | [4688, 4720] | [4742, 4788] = 1.9 angstrom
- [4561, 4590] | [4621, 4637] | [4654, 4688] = -1.1 angstrom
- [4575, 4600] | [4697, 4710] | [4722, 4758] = 1.7 angstrom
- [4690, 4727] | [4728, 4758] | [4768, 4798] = 0.3 angstrom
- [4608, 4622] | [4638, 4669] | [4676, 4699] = 1.9 angstrom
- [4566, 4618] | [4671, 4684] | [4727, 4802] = 0.8 angstrom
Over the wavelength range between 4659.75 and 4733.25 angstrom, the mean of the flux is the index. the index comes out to 16.3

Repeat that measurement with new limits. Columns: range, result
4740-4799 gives 17.6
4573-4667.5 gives 16.9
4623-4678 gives 16.5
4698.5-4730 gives 16.5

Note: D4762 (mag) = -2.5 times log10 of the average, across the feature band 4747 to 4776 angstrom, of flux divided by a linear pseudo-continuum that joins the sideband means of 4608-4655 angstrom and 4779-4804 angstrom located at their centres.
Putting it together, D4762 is 0.07 mag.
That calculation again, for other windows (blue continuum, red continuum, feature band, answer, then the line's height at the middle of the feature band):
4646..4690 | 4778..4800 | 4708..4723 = 0.00 mag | 17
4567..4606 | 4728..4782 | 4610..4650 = 0.01 mag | 17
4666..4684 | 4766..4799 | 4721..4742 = -0.03 mag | 16.9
